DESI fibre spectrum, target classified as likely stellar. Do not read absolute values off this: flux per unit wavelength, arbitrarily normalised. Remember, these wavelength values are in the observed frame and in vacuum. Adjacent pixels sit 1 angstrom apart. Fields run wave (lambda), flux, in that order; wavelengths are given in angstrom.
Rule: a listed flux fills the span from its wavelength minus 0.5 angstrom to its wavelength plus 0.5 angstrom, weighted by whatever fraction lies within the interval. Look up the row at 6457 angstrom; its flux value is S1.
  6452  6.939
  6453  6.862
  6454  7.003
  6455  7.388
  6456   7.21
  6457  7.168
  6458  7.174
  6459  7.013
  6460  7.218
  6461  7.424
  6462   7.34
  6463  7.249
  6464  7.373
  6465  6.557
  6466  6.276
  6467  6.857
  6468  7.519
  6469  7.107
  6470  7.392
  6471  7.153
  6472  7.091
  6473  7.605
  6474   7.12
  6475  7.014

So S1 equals 7.168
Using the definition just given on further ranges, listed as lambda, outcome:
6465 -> 6.557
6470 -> 7.392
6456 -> 7.21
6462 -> 7.34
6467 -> 6.857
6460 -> 7.218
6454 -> 7.003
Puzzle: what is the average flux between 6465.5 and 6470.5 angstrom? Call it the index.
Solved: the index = 7.03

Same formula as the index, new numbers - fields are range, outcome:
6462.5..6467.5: 6.86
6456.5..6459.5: 7.12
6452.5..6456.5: 7.12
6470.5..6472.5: 7.12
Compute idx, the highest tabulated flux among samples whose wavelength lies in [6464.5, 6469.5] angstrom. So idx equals 7.519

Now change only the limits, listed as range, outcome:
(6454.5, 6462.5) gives 7.424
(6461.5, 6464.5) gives 7.373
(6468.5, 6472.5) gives 7.392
